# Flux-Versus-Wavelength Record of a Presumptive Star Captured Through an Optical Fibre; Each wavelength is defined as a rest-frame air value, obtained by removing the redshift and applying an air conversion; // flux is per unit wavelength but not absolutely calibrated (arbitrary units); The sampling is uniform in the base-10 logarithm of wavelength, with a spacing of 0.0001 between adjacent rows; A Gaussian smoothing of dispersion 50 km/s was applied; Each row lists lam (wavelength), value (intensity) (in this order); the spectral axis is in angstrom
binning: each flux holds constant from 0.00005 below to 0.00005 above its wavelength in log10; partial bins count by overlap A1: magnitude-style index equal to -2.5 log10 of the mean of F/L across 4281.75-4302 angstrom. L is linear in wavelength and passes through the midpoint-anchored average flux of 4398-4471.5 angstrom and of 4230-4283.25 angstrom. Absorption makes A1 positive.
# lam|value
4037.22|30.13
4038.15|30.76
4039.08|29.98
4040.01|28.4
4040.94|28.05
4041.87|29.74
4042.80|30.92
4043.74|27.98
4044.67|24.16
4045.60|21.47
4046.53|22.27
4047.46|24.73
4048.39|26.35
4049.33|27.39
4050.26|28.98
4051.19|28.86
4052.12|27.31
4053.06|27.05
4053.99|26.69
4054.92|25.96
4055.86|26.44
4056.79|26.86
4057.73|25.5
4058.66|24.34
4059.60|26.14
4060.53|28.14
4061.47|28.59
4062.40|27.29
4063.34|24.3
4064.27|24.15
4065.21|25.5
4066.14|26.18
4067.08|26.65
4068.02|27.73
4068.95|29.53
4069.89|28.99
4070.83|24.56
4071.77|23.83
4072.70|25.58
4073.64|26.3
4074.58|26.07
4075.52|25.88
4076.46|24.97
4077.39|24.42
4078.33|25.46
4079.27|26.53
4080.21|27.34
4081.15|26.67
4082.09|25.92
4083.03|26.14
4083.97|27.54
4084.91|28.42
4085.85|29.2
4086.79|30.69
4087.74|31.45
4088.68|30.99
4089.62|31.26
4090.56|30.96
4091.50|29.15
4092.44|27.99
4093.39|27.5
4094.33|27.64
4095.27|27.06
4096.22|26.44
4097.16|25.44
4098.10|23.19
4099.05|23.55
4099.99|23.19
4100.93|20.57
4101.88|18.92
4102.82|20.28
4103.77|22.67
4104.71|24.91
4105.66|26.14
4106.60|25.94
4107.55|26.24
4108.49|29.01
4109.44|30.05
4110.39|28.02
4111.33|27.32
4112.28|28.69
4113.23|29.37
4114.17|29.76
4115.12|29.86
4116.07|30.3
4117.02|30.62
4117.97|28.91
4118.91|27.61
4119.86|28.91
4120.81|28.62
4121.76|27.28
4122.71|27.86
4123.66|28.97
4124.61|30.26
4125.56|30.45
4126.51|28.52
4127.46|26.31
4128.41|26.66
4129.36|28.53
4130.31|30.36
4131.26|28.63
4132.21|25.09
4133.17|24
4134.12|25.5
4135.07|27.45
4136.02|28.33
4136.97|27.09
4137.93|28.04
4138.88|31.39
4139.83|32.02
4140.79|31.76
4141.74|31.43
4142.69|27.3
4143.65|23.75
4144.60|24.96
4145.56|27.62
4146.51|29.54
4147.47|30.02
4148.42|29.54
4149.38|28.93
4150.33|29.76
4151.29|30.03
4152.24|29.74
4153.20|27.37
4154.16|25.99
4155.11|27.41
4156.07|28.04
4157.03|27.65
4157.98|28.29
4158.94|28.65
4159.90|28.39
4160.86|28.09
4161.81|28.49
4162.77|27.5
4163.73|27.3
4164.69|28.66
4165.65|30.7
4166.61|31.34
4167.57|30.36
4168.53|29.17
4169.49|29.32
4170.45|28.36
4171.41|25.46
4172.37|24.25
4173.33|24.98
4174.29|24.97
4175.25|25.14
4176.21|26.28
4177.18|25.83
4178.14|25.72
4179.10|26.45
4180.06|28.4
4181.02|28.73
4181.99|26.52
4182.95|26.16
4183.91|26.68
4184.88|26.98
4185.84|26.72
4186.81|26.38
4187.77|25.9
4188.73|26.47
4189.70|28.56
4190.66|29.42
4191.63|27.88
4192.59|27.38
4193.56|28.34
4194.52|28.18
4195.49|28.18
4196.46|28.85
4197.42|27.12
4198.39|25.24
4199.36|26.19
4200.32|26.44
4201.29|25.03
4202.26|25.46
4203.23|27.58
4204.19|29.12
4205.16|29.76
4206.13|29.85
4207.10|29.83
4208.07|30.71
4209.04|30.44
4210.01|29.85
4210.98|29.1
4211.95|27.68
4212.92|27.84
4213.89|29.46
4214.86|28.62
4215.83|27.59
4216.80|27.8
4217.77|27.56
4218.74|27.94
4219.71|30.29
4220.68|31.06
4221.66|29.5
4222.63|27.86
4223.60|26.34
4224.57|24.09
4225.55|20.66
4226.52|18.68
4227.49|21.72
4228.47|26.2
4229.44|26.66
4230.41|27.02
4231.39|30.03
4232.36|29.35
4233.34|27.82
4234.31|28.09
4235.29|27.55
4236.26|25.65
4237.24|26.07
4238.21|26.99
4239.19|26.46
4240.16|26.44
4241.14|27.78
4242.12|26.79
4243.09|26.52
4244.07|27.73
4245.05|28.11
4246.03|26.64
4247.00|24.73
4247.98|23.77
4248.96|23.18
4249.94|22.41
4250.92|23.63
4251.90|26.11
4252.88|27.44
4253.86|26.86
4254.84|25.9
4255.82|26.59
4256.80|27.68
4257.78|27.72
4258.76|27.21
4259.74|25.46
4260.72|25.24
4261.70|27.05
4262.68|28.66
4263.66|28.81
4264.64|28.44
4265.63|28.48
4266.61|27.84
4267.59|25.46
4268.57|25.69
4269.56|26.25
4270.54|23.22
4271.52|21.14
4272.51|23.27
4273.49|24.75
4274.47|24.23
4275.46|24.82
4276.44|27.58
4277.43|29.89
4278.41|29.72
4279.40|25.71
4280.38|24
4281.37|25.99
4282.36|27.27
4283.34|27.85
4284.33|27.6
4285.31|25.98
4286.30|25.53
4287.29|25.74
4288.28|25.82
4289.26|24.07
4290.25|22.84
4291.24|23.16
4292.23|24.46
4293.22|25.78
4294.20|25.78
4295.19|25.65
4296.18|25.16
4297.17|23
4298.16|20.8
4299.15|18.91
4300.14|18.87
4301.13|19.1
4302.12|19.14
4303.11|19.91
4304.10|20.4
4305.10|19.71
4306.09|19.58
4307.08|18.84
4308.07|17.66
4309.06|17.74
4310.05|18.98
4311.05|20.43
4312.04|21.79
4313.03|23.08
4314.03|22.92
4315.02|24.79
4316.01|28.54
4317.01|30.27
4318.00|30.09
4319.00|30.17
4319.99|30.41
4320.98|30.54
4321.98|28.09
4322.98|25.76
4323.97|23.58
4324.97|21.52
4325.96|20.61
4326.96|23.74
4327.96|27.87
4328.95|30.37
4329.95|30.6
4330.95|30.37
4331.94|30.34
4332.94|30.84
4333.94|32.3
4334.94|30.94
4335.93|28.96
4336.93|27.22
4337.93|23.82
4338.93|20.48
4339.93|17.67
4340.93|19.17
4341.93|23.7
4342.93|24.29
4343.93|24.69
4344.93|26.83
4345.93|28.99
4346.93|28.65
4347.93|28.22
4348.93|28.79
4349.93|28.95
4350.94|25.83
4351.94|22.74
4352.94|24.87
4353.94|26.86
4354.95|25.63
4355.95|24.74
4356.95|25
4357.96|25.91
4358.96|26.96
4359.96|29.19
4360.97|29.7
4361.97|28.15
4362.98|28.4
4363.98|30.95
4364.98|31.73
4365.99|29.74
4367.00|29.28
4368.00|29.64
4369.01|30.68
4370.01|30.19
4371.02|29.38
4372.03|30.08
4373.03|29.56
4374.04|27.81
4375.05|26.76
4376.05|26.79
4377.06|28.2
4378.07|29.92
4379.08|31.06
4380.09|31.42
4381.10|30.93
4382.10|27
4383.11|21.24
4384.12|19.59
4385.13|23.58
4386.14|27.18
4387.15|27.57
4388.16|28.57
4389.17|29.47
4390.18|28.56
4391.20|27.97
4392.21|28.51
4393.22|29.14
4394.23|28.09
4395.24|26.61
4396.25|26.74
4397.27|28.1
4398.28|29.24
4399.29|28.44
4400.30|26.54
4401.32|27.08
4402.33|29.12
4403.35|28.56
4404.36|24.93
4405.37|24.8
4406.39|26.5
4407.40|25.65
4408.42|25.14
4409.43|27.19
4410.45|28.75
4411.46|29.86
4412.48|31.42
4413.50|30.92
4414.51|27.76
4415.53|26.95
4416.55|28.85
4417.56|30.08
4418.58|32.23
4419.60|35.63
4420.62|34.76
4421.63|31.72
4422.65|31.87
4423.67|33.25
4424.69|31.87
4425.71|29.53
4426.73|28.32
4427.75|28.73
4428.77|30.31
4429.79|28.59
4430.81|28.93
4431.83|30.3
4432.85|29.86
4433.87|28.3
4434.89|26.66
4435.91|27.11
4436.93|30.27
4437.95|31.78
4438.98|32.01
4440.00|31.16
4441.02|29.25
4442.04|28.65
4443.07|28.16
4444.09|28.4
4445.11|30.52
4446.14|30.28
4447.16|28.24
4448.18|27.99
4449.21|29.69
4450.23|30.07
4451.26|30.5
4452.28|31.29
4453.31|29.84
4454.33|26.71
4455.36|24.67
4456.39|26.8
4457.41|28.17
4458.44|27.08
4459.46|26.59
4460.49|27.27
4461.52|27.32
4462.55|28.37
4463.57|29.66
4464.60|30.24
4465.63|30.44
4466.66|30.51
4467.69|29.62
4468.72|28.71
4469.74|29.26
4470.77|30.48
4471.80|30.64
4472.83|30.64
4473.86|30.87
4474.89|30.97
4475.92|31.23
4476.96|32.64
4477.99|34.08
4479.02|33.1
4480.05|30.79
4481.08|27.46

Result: 0.122 mag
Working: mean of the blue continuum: 26.4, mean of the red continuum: 29.1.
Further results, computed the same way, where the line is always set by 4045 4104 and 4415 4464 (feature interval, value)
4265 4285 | 0.08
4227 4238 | 0.03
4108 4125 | -0.09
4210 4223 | -0.04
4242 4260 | 0.07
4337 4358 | 0.15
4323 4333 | 0.07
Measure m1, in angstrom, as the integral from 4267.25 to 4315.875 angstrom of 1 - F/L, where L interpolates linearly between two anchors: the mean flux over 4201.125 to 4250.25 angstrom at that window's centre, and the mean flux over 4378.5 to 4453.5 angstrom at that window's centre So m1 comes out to 7.4 angstrom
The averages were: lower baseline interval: 27.2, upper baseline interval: 28.9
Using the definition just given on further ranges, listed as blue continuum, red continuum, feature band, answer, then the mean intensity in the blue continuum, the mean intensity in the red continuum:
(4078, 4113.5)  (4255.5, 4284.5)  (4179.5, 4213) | -1.53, 26.8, 26.4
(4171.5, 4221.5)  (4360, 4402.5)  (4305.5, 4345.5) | 4.06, 27.6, 28.3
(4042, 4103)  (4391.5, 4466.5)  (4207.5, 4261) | 1.44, 26.5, 29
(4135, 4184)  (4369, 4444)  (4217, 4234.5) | 0.93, 28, 28.7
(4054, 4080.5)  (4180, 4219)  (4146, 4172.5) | -1.19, 26.2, 27.8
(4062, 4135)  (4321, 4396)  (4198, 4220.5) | -0.93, 27.1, 27.3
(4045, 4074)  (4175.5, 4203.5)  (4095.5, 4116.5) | 0.47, 26.2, 27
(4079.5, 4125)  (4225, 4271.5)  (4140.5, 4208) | -2.42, 27.4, 26.2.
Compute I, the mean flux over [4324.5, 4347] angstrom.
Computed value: 26.2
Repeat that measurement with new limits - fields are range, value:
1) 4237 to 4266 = 26.5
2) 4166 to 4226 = 27.6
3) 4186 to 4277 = 26.9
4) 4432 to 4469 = 29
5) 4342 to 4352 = 26.8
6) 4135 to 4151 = 28.8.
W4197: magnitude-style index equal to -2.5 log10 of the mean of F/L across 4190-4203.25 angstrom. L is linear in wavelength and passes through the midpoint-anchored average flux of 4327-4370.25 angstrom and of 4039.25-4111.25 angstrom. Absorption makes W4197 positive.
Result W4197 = -0.01 mag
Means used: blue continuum 26.6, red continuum 27.4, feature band 27.2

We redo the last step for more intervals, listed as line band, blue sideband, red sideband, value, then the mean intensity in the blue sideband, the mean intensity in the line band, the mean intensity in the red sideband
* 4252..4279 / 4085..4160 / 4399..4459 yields 0.08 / 27.8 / 26.5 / 29.1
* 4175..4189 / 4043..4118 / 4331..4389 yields 0.01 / 26.7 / 26.6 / 27.4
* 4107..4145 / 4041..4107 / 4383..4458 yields -0.06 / 26.4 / 28.4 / 28.7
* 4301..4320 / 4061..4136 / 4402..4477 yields 0.25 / 27.1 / 22.6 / 29.3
